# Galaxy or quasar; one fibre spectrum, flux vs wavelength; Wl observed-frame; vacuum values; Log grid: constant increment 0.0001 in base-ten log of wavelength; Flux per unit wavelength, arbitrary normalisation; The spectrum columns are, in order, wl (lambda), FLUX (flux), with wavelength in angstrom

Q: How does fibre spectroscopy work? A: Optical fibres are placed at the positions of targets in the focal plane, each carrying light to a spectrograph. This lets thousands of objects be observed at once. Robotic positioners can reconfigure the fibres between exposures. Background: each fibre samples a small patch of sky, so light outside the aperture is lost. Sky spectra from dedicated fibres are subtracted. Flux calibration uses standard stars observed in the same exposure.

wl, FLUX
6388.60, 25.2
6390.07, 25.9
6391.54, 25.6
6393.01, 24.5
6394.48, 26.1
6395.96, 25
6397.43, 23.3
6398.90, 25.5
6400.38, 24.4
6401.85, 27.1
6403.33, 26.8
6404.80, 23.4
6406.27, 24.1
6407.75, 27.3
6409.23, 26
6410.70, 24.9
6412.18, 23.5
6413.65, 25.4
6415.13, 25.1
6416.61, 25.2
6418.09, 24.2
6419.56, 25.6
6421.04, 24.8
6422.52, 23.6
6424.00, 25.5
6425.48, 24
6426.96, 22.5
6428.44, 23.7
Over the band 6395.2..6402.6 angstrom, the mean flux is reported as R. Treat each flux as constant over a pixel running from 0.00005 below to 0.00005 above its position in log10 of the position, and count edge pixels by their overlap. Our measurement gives 25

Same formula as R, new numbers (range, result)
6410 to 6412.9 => 24.2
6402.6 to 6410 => 25.5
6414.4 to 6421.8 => 25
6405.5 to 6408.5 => 25.6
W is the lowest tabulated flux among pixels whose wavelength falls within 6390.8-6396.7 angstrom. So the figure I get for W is 24.5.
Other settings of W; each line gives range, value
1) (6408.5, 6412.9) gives 23.5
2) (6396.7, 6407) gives 23.3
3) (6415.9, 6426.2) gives 23.6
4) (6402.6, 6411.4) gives 23.4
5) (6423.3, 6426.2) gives 24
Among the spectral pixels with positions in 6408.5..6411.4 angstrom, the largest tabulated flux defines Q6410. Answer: 26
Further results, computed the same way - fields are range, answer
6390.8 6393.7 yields 25.6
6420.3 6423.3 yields 24.8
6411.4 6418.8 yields 25.4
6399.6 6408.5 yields 27.3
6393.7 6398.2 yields 26.1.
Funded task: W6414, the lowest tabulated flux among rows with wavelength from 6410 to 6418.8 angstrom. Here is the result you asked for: 23.5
